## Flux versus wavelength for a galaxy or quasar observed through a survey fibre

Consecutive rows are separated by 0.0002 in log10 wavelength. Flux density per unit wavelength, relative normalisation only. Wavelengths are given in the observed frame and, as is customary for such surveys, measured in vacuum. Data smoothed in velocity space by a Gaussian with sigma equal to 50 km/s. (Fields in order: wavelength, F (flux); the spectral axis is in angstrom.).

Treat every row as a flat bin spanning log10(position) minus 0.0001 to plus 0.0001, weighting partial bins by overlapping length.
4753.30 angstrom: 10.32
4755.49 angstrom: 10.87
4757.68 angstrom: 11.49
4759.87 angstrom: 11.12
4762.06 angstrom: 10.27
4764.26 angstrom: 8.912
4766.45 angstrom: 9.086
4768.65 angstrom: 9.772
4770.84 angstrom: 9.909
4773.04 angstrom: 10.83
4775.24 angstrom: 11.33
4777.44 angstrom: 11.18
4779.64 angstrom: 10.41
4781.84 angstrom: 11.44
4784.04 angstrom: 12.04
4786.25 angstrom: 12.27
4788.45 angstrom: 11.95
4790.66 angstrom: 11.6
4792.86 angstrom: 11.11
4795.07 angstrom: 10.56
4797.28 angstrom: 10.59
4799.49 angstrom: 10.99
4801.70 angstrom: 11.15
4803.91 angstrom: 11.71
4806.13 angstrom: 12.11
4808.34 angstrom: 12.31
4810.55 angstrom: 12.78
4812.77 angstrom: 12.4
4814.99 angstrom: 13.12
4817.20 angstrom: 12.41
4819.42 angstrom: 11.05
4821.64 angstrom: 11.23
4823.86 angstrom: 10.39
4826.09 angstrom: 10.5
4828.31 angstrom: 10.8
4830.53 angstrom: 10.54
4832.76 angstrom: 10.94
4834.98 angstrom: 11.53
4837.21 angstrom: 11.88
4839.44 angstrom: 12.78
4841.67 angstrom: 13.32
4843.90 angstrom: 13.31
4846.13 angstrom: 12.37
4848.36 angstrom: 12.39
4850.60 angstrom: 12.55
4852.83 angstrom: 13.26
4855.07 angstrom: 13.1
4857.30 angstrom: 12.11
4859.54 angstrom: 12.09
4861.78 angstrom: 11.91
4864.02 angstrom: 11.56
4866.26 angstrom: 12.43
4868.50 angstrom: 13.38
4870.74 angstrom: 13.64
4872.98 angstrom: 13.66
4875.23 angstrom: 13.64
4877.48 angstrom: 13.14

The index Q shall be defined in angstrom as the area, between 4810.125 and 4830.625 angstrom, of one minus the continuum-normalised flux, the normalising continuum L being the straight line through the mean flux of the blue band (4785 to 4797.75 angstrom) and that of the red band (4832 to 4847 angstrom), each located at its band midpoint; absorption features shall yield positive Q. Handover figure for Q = 0.73 angstrom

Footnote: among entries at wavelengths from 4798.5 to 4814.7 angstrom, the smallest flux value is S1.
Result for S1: 10.99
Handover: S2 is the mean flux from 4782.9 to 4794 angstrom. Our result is 11.8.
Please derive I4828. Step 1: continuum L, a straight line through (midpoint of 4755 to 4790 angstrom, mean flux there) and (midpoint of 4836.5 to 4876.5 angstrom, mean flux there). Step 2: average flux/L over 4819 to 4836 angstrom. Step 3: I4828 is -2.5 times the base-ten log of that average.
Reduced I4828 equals 0.12 mag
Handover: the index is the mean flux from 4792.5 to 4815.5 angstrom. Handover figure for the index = 11.7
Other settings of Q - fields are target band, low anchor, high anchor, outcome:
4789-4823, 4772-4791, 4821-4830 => -2.01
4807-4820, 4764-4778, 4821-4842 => -1.67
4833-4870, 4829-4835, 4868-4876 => -0.90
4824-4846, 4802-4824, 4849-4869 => 0.93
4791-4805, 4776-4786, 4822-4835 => 0.11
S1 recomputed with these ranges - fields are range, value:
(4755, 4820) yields 8.912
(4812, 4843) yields 10.39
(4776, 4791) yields 10.41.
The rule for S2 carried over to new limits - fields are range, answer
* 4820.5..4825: 10.8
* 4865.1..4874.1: 13.3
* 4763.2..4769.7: 9.26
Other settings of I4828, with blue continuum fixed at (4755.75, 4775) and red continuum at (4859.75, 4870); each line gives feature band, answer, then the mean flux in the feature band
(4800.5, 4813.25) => -0.086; 12.1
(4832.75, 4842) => -0.032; 12.1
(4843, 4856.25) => -0.069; 12.8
